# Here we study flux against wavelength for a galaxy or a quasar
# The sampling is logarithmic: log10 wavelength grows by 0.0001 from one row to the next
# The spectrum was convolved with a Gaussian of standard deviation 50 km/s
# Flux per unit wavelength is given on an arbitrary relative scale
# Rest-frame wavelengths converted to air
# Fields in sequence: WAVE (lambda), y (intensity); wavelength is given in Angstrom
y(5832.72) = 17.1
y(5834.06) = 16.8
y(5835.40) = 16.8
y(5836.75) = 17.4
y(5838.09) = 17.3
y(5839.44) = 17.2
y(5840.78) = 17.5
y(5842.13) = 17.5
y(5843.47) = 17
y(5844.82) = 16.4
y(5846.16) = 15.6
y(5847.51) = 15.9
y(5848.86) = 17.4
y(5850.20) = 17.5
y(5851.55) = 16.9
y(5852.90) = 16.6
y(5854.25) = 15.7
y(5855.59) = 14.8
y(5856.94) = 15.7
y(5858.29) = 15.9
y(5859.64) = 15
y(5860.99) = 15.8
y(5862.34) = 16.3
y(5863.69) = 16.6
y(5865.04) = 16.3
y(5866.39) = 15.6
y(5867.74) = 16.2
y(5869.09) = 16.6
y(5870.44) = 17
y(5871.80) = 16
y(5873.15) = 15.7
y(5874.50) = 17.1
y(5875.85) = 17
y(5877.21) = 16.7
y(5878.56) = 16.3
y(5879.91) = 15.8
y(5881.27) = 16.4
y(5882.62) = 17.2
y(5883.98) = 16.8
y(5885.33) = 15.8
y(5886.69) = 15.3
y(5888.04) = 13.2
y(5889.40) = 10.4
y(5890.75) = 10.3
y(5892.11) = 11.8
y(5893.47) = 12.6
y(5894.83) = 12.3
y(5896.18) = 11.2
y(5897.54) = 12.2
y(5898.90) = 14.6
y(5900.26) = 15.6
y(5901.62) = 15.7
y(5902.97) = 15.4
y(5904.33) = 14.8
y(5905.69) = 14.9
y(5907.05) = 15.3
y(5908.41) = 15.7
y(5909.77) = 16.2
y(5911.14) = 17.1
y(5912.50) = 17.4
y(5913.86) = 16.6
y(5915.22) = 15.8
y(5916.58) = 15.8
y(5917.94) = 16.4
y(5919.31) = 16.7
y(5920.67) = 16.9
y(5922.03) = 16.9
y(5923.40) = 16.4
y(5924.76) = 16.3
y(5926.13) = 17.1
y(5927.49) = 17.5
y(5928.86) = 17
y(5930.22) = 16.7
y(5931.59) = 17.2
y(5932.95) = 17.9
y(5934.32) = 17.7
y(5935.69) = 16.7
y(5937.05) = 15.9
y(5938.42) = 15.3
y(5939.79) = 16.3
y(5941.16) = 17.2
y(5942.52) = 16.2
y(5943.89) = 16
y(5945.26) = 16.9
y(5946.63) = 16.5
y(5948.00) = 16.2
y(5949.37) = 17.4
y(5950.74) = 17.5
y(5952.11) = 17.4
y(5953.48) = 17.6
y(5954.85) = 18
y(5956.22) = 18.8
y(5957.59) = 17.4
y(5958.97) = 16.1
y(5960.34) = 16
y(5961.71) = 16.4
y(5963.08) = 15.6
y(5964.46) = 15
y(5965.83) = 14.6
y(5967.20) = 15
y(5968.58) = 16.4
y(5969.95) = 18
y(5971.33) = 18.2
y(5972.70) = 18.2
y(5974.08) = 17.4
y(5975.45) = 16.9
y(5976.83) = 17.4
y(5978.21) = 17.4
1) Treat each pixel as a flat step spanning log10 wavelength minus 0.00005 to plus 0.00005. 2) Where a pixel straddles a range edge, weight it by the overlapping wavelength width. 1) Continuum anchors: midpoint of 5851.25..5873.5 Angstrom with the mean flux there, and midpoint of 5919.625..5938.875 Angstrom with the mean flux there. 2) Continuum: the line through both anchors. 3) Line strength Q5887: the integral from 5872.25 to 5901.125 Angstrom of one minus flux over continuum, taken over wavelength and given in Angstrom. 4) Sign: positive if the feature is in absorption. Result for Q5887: 3.2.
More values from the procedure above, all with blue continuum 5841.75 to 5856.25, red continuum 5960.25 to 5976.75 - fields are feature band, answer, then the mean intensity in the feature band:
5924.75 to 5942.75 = -0.33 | 16.8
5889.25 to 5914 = 3.37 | 14.2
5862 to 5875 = 0.12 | 16.3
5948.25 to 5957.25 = -0.64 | 17.7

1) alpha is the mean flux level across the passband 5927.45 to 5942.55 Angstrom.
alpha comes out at 16.8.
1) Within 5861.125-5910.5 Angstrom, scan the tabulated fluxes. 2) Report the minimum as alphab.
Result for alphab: 10.3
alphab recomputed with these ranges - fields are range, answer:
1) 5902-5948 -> 14.8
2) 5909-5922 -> 15.8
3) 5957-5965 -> 15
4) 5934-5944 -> 15.3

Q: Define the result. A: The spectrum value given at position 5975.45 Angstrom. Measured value 16.9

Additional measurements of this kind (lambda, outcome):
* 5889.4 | 10.4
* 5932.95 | 17.9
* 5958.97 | 16.1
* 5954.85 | 18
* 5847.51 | 15.9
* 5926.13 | 17.1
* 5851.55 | 16.9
